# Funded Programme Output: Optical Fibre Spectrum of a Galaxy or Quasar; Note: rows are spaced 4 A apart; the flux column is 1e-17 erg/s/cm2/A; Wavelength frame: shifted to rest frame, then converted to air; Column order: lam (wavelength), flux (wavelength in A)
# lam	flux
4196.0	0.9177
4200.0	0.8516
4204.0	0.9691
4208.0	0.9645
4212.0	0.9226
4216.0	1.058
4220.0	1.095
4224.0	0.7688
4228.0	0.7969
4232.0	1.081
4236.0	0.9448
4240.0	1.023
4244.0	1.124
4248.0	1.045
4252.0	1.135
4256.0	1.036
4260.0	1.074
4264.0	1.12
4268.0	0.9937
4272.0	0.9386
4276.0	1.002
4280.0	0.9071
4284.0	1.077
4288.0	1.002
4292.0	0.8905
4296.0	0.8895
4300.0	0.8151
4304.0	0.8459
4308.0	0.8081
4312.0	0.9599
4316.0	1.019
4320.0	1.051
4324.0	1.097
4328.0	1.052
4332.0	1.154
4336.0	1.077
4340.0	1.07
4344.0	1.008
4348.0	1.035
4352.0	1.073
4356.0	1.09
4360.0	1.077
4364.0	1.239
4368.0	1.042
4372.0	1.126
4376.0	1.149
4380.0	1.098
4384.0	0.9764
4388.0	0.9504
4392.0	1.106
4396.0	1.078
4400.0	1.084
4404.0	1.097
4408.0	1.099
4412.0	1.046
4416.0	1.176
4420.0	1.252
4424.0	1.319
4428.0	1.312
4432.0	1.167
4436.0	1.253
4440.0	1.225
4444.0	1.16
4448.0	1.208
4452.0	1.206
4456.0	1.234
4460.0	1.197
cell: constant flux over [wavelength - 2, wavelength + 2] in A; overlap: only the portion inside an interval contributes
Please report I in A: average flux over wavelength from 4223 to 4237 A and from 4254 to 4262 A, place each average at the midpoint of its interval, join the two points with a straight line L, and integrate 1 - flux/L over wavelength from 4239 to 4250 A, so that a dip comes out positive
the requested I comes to -1.0 A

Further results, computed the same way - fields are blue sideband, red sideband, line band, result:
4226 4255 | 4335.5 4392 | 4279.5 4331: 4.36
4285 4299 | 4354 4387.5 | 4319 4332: -1.06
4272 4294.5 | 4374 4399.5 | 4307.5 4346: -1.12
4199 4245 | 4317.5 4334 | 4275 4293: 1.02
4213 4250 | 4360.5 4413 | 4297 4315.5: 2.93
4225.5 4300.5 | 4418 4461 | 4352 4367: 0.05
